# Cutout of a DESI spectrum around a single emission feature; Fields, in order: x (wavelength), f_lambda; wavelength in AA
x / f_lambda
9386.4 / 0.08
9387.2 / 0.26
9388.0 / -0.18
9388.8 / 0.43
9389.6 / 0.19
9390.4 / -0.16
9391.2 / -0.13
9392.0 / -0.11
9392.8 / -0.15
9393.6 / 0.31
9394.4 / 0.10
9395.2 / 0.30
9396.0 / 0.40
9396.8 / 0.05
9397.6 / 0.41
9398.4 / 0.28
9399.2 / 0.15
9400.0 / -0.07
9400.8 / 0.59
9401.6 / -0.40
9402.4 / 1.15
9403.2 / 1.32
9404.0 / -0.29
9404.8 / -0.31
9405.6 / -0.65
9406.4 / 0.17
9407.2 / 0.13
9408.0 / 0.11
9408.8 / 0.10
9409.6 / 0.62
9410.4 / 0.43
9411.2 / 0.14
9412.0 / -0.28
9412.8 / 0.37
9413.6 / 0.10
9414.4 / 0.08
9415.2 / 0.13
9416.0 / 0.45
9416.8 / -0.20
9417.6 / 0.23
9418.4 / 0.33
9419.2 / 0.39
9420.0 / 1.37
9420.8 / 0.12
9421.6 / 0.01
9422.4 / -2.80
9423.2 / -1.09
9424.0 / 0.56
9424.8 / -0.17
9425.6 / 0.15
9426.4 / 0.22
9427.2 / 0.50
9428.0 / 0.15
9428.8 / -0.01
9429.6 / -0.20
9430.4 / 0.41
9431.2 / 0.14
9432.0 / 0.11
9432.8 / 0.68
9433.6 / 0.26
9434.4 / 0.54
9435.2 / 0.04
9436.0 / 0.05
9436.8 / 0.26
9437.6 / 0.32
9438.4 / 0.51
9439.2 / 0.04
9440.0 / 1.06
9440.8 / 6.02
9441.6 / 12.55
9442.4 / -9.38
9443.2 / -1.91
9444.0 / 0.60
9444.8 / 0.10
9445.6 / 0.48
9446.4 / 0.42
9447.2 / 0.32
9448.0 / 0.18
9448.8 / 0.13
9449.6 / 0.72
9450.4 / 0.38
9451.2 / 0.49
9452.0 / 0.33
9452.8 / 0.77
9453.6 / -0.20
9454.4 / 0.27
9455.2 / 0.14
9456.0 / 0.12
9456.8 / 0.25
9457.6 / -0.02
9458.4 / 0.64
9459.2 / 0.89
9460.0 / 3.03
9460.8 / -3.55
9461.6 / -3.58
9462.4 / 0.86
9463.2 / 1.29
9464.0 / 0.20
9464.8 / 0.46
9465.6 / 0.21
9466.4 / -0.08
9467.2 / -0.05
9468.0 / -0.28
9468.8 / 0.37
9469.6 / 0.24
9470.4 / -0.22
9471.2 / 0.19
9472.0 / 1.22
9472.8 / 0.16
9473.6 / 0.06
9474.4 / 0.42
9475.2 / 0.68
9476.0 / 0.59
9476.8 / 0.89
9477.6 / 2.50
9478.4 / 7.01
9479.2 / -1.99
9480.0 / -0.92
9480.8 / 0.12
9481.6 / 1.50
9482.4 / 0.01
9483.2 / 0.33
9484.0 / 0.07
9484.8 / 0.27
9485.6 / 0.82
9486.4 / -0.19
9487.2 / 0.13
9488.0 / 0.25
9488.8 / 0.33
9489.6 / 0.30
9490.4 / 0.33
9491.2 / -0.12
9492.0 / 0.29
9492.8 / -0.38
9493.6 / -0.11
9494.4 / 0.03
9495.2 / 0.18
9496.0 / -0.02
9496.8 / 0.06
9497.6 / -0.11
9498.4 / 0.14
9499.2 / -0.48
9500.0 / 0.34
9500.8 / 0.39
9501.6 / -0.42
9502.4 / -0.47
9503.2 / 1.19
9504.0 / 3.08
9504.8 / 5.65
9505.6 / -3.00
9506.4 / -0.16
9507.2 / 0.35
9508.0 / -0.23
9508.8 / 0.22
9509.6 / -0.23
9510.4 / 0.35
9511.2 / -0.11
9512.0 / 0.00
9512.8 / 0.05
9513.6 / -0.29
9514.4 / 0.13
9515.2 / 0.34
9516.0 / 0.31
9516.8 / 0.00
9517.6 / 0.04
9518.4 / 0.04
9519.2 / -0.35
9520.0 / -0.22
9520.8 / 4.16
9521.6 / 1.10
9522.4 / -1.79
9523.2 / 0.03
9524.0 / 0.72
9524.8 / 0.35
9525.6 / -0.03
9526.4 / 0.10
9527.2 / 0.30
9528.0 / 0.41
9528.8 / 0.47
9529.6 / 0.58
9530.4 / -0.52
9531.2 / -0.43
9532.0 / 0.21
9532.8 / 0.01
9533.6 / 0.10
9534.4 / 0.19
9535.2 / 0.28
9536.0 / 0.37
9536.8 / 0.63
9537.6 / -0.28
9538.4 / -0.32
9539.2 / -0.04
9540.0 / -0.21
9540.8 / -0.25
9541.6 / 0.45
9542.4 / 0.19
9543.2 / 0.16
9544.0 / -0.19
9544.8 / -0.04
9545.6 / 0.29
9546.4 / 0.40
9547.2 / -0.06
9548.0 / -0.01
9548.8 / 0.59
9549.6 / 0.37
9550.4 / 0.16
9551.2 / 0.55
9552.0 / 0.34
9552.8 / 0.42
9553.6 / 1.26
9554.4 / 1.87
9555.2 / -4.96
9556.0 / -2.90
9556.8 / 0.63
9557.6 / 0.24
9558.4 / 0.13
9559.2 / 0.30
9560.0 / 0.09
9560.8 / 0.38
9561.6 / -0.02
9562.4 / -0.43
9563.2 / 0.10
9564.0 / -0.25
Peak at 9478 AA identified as H-gamma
